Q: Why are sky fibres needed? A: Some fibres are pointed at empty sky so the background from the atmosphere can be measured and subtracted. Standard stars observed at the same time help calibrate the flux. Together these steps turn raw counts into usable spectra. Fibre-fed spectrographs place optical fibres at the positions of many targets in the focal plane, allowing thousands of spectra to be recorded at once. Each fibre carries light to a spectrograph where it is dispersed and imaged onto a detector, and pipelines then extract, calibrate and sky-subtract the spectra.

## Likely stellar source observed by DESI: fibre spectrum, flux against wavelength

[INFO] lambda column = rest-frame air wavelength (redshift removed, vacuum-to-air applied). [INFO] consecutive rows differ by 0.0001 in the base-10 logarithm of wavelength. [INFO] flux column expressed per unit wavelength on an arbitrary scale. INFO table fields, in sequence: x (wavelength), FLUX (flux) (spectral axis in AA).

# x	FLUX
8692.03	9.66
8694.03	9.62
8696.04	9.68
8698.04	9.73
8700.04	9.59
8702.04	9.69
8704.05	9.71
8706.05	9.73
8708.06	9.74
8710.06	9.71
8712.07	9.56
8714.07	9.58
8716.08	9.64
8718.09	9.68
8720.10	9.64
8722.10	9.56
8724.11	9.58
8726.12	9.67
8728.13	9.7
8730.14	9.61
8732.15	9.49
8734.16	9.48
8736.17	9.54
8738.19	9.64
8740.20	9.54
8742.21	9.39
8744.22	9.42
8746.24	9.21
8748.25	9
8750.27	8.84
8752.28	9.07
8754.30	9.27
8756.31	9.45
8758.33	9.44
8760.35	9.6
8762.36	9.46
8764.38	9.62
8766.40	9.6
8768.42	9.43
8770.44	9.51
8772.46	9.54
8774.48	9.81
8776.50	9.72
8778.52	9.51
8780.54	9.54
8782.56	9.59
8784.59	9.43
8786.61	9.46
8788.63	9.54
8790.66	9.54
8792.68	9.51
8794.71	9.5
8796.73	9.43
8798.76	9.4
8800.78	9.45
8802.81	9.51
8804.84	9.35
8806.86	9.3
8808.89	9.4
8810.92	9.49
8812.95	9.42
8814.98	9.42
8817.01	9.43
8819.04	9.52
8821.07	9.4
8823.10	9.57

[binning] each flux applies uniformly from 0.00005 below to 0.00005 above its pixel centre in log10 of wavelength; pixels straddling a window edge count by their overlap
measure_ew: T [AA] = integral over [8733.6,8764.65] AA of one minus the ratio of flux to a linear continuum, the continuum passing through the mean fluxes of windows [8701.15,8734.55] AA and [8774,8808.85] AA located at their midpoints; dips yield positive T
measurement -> 0.69 AA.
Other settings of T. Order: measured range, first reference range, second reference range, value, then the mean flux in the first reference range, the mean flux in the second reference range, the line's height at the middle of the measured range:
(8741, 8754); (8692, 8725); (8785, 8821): 0.55 AA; 9.65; 9.45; 9.57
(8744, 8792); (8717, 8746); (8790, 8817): 0.27 AA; 9.56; 9.44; 9.5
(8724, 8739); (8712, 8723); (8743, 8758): -0.24 AA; 9.62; 9.19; 9.44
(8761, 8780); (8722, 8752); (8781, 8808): -0.26 AA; 9.43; 9.46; 9.45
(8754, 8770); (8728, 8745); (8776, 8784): 0.10 AA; 9.53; 9.57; 9.55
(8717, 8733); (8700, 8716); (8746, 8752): -0.38 AA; 9.67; 9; 9.39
